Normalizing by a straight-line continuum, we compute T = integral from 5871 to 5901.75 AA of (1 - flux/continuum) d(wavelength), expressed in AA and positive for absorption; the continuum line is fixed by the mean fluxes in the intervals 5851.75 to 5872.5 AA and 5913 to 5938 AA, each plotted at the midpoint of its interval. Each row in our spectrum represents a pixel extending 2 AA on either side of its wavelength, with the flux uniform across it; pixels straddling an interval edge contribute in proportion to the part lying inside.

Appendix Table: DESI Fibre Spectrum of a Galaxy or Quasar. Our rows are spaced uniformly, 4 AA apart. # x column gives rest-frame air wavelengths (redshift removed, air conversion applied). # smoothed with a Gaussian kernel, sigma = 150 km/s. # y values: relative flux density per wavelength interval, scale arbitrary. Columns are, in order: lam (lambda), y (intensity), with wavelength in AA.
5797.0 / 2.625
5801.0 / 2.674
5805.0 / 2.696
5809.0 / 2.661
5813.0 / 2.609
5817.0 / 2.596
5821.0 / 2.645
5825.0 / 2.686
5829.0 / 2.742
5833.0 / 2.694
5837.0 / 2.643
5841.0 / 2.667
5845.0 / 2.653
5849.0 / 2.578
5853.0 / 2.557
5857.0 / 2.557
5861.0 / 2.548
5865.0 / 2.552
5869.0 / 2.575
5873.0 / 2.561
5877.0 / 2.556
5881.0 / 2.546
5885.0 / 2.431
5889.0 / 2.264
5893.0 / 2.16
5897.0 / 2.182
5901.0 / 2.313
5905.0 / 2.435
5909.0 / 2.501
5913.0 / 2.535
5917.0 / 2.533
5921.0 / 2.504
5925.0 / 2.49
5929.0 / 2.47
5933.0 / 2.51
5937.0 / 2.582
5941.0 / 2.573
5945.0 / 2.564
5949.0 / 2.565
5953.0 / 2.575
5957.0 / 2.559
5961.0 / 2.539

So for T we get 2.0 AA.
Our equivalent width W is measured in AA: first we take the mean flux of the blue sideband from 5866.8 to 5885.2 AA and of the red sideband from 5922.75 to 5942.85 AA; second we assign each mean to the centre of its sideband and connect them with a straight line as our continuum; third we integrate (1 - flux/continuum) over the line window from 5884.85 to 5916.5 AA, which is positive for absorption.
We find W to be 2.23 AA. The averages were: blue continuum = 2.54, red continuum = 2.52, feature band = 2.36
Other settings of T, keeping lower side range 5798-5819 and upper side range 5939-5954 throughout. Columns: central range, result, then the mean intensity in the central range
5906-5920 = 0.4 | 2.52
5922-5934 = 0.4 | 2.49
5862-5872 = 0.2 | 2.56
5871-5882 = 0.2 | 2.56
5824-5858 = -0.2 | 2.64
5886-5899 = 1.9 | 2.22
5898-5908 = 0.9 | 2.37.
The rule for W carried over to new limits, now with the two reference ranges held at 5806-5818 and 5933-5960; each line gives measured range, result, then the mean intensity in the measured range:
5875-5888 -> 0.5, 2.49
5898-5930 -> 1.4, 2.46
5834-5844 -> -0.2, 2.66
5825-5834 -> -0.3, 2.71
